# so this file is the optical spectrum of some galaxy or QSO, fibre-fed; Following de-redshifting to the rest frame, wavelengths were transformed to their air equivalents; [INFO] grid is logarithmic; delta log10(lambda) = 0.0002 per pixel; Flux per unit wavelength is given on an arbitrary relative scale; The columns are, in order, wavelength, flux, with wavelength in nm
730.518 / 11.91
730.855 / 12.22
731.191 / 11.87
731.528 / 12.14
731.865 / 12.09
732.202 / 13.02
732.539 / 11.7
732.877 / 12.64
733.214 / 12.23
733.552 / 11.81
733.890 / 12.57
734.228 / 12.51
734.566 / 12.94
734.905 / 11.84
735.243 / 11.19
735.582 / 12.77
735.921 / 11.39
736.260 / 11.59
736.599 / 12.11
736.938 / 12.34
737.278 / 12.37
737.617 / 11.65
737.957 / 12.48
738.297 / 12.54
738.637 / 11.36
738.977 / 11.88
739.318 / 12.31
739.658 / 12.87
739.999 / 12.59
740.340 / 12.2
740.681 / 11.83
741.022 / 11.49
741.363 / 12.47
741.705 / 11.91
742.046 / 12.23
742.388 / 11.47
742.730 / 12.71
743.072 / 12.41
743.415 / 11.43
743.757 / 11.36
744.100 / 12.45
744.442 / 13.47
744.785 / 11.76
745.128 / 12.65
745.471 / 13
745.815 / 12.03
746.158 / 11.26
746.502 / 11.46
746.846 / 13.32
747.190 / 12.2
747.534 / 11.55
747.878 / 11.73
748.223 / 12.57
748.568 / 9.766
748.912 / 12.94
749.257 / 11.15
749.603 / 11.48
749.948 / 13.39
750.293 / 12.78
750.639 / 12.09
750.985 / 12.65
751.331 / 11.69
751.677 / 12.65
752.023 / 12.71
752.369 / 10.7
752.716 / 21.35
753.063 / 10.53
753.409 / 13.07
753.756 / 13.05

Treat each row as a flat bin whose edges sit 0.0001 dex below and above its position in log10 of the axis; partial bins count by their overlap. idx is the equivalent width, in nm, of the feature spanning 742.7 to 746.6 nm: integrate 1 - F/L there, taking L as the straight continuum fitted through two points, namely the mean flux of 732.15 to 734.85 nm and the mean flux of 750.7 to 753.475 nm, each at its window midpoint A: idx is 0.203 nm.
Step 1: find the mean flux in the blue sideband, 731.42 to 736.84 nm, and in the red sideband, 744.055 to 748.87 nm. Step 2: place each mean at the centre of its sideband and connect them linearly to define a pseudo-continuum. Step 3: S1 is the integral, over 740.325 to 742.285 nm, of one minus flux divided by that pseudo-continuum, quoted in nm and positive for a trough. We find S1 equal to 0.02 nm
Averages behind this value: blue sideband 12.2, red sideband 12.1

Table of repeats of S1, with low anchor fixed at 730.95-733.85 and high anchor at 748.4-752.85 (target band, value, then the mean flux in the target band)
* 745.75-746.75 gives 0.07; 11.7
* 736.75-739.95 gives 0.04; 12.2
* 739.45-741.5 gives 0.03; 12.2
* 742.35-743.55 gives 0.04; 12.1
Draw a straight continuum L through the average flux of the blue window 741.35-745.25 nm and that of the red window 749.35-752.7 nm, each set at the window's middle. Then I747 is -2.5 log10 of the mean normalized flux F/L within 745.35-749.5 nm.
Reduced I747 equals 0.047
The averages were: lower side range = 12.2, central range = 11.9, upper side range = 12.6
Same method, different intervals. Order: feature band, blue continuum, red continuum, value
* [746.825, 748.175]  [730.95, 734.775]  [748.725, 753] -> 0.059 mag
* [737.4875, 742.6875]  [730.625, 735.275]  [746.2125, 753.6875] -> 0.019 mag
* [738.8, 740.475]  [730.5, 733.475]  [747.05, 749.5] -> -0.036 mag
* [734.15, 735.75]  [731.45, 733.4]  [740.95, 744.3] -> 0.000 mag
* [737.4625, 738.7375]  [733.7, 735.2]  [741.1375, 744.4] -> 0.017 mag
